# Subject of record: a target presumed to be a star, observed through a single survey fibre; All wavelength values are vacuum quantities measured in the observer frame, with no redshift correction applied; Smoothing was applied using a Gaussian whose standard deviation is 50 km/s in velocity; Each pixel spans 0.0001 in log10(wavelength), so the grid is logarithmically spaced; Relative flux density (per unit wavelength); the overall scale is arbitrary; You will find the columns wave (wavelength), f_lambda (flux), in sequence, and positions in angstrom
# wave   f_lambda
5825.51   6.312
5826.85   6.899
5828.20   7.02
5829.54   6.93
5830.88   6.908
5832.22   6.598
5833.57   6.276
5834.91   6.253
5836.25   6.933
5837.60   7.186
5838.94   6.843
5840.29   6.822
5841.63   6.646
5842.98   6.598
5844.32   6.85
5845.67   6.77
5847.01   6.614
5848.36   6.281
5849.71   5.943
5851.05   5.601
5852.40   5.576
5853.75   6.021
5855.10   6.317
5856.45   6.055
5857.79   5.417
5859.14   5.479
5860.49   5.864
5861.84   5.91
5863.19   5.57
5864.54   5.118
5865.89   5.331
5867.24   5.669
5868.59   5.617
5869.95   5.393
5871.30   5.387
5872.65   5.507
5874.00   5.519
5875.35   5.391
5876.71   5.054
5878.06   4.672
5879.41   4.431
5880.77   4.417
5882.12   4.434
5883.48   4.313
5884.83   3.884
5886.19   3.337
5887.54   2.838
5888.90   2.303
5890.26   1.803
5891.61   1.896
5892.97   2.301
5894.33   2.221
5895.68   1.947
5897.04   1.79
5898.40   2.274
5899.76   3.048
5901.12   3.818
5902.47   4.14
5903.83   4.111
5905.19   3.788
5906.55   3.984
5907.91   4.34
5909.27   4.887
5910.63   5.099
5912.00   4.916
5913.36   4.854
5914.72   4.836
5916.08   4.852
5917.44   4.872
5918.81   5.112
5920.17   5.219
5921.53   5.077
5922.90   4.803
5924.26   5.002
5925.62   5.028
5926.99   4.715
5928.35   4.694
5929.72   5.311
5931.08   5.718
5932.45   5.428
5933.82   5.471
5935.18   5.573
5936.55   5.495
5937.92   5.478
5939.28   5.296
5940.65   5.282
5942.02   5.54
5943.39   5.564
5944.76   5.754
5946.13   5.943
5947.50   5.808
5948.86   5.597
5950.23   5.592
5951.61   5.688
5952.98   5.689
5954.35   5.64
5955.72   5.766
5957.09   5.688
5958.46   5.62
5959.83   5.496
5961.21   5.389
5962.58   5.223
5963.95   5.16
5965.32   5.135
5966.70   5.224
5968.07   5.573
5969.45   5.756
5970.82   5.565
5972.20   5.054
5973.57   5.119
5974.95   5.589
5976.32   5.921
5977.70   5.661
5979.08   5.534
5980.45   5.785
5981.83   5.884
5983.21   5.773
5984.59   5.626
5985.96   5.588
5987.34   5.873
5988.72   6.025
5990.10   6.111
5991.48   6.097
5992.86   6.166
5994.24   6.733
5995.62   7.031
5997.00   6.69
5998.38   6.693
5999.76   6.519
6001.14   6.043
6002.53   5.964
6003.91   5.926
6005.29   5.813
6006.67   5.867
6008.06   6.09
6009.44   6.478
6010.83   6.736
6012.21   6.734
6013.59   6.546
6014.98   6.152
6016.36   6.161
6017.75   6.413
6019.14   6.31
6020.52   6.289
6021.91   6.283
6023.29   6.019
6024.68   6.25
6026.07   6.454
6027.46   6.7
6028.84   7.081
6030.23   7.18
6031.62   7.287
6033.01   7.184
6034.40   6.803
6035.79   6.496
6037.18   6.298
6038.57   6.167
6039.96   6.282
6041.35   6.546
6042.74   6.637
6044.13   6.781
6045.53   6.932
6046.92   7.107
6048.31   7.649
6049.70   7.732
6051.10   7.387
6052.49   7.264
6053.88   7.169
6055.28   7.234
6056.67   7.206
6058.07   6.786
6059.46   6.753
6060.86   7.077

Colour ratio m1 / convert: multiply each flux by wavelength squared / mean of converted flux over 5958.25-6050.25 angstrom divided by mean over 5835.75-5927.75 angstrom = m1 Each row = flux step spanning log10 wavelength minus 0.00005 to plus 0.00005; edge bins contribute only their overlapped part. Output 1.3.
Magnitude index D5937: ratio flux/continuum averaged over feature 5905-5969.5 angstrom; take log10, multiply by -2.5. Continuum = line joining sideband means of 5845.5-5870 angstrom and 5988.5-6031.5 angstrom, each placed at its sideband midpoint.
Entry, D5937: 0.16 mag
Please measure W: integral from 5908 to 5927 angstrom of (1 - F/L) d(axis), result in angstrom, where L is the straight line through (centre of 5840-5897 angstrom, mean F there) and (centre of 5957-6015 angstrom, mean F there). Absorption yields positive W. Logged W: 1.4 angstrom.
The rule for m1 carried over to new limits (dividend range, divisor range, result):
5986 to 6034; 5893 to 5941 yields 1.47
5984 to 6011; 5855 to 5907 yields 1.52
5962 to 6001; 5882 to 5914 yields 1.76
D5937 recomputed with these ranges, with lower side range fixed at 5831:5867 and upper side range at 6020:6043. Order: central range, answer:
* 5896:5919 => 0.47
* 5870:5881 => 0.22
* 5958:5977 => 0.19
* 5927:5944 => 0.19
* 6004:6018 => 0.04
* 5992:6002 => 0.00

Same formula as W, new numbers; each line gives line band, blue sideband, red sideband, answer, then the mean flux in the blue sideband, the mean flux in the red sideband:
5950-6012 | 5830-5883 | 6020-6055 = 6.4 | 5.88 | 6.81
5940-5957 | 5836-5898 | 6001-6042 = 0.3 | 5.01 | 6.42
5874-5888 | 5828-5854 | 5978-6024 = 4.5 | 6.53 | 6.18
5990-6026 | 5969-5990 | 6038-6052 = -0.6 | 5.66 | 6.93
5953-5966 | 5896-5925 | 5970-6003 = -0.3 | 4.3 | 5.96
